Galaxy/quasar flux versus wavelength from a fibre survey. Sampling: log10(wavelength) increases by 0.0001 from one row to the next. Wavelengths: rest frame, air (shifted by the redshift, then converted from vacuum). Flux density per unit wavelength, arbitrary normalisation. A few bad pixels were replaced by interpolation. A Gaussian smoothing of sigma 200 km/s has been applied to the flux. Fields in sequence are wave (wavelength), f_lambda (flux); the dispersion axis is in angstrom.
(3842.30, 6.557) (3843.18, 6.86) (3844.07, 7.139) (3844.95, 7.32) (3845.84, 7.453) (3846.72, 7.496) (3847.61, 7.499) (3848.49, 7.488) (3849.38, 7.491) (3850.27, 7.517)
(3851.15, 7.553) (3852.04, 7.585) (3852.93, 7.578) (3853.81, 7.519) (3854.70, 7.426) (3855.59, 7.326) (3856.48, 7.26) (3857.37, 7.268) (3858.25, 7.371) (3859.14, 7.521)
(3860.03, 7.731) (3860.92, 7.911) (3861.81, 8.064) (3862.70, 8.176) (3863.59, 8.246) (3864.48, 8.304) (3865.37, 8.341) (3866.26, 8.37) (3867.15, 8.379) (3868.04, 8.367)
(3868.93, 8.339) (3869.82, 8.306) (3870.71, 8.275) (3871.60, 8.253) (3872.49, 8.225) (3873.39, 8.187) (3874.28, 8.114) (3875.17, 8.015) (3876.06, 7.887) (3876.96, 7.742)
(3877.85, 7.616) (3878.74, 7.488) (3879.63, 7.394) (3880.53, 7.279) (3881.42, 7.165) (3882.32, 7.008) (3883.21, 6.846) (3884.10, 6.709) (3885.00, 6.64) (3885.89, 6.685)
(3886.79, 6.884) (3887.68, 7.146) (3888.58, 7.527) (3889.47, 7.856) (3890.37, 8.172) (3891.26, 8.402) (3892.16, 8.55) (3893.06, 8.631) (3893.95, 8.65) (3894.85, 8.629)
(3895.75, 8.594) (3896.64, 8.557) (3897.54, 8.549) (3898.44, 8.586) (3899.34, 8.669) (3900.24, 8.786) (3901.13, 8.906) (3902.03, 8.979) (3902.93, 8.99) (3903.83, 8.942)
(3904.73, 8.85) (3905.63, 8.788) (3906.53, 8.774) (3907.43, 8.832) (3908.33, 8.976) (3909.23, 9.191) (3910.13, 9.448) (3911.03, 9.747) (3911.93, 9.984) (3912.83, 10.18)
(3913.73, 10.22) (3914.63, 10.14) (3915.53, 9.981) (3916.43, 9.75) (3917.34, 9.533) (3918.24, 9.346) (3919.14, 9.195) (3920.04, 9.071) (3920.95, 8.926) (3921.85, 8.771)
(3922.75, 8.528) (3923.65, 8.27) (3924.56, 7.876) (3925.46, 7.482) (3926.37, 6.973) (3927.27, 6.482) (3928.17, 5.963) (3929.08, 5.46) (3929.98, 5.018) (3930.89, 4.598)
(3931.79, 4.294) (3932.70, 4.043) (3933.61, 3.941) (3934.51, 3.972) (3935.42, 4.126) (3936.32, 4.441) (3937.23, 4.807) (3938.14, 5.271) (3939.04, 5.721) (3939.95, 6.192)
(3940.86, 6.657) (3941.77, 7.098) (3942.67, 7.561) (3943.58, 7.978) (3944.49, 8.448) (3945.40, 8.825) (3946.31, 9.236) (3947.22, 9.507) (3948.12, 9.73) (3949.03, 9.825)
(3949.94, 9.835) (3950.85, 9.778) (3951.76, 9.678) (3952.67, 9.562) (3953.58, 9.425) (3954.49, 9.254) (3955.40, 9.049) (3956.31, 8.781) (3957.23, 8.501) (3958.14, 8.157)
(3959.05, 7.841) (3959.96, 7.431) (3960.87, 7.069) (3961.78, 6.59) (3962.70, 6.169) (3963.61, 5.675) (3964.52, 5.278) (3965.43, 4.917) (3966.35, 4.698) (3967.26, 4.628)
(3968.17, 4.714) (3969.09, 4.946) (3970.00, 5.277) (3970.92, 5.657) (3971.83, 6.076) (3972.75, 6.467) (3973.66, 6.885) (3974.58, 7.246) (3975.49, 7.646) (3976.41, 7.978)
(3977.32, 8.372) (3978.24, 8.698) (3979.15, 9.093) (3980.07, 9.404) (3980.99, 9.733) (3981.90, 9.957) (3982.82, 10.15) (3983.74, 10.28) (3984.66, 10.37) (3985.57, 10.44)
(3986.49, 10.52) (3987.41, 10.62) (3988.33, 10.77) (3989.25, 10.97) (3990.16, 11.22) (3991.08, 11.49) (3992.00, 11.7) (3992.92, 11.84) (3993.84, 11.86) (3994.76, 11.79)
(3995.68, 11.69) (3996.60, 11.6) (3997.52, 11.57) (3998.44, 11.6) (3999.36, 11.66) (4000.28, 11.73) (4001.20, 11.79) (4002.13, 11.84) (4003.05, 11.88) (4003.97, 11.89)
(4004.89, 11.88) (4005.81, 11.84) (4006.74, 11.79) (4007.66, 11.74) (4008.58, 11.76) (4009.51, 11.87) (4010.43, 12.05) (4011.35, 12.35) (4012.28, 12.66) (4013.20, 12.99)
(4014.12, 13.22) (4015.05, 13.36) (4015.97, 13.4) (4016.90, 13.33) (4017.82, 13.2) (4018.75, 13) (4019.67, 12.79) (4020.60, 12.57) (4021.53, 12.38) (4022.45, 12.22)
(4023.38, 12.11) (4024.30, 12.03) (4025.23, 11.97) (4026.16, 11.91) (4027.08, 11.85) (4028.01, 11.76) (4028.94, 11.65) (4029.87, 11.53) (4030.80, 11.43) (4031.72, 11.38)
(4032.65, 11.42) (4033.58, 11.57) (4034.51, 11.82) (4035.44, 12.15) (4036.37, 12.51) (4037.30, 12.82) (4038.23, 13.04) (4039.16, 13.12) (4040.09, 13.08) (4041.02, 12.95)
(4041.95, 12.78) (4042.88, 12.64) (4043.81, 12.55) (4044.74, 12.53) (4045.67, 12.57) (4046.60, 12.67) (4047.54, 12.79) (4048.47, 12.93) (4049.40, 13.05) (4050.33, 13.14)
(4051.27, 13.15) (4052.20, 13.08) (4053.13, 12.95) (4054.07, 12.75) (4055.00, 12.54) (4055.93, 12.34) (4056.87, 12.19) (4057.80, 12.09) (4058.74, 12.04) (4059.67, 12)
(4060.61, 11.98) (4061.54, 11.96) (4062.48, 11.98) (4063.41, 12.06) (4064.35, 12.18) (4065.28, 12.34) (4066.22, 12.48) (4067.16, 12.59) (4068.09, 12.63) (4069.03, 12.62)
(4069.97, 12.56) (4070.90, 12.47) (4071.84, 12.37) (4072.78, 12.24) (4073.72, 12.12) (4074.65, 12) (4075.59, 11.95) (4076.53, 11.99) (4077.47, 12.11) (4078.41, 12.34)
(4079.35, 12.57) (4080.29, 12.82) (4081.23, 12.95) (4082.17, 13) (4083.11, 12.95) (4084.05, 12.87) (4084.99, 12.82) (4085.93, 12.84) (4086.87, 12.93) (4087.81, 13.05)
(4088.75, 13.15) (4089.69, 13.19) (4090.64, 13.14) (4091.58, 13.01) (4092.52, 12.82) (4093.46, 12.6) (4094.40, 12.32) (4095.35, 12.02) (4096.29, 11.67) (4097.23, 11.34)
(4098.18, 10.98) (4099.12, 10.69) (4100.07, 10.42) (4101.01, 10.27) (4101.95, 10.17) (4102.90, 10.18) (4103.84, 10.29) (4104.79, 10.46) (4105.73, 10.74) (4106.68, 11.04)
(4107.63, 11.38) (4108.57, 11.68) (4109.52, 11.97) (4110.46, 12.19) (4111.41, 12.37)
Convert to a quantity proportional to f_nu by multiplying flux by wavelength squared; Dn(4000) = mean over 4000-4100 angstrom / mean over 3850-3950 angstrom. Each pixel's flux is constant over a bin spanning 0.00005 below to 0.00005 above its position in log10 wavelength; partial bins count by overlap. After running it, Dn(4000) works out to 1.70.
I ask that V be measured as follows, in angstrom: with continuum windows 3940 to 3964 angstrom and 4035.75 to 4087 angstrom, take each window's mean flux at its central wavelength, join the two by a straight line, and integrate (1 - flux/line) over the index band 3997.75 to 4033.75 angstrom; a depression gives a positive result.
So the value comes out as -4.52 angstrom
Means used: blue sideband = 8.34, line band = 12.1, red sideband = 12.6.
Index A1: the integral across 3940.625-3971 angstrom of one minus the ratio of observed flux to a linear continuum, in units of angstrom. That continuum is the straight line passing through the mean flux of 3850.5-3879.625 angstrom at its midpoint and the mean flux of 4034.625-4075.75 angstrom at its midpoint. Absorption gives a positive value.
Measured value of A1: 7.4 angstrom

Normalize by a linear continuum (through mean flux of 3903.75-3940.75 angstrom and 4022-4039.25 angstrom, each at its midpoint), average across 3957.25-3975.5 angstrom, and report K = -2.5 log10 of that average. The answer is 0.446 mag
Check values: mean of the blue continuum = 7.54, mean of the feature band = 6.19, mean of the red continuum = 12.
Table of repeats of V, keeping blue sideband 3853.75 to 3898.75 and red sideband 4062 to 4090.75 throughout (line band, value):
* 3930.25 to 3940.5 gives 5.04 angstrom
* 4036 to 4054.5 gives -1.63 angstrom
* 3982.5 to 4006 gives -1.59 angstrom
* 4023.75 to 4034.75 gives -0.24 angstrom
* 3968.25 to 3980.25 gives 3.64 angstrom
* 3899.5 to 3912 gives -0.73 angstrom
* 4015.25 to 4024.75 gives -1.27 angstrom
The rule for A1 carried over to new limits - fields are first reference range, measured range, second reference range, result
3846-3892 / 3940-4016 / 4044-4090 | 7.1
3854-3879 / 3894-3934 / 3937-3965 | -1.6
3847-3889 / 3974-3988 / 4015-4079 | 1.7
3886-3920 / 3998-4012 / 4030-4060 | -0.5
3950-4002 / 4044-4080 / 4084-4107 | -4.8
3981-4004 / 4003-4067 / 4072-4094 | -2.7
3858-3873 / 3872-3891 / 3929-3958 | 1.2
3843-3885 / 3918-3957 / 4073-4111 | 7.2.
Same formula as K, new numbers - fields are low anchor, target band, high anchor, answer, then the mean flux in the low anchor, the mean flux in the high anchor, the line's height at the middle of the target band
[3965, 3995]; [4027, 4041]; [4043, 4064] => -0.056 mag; 8.66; 12.5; 11.5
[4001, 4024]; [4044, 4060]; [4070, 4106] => -0.036 mag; 12.4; 12.1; 12.2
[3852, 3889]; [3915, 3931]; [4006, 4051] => 0.165 mag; 7.68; 12.4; 9.25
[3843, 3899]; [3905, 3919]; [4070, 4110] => -0.113 mag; 7.78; 12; 8.57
